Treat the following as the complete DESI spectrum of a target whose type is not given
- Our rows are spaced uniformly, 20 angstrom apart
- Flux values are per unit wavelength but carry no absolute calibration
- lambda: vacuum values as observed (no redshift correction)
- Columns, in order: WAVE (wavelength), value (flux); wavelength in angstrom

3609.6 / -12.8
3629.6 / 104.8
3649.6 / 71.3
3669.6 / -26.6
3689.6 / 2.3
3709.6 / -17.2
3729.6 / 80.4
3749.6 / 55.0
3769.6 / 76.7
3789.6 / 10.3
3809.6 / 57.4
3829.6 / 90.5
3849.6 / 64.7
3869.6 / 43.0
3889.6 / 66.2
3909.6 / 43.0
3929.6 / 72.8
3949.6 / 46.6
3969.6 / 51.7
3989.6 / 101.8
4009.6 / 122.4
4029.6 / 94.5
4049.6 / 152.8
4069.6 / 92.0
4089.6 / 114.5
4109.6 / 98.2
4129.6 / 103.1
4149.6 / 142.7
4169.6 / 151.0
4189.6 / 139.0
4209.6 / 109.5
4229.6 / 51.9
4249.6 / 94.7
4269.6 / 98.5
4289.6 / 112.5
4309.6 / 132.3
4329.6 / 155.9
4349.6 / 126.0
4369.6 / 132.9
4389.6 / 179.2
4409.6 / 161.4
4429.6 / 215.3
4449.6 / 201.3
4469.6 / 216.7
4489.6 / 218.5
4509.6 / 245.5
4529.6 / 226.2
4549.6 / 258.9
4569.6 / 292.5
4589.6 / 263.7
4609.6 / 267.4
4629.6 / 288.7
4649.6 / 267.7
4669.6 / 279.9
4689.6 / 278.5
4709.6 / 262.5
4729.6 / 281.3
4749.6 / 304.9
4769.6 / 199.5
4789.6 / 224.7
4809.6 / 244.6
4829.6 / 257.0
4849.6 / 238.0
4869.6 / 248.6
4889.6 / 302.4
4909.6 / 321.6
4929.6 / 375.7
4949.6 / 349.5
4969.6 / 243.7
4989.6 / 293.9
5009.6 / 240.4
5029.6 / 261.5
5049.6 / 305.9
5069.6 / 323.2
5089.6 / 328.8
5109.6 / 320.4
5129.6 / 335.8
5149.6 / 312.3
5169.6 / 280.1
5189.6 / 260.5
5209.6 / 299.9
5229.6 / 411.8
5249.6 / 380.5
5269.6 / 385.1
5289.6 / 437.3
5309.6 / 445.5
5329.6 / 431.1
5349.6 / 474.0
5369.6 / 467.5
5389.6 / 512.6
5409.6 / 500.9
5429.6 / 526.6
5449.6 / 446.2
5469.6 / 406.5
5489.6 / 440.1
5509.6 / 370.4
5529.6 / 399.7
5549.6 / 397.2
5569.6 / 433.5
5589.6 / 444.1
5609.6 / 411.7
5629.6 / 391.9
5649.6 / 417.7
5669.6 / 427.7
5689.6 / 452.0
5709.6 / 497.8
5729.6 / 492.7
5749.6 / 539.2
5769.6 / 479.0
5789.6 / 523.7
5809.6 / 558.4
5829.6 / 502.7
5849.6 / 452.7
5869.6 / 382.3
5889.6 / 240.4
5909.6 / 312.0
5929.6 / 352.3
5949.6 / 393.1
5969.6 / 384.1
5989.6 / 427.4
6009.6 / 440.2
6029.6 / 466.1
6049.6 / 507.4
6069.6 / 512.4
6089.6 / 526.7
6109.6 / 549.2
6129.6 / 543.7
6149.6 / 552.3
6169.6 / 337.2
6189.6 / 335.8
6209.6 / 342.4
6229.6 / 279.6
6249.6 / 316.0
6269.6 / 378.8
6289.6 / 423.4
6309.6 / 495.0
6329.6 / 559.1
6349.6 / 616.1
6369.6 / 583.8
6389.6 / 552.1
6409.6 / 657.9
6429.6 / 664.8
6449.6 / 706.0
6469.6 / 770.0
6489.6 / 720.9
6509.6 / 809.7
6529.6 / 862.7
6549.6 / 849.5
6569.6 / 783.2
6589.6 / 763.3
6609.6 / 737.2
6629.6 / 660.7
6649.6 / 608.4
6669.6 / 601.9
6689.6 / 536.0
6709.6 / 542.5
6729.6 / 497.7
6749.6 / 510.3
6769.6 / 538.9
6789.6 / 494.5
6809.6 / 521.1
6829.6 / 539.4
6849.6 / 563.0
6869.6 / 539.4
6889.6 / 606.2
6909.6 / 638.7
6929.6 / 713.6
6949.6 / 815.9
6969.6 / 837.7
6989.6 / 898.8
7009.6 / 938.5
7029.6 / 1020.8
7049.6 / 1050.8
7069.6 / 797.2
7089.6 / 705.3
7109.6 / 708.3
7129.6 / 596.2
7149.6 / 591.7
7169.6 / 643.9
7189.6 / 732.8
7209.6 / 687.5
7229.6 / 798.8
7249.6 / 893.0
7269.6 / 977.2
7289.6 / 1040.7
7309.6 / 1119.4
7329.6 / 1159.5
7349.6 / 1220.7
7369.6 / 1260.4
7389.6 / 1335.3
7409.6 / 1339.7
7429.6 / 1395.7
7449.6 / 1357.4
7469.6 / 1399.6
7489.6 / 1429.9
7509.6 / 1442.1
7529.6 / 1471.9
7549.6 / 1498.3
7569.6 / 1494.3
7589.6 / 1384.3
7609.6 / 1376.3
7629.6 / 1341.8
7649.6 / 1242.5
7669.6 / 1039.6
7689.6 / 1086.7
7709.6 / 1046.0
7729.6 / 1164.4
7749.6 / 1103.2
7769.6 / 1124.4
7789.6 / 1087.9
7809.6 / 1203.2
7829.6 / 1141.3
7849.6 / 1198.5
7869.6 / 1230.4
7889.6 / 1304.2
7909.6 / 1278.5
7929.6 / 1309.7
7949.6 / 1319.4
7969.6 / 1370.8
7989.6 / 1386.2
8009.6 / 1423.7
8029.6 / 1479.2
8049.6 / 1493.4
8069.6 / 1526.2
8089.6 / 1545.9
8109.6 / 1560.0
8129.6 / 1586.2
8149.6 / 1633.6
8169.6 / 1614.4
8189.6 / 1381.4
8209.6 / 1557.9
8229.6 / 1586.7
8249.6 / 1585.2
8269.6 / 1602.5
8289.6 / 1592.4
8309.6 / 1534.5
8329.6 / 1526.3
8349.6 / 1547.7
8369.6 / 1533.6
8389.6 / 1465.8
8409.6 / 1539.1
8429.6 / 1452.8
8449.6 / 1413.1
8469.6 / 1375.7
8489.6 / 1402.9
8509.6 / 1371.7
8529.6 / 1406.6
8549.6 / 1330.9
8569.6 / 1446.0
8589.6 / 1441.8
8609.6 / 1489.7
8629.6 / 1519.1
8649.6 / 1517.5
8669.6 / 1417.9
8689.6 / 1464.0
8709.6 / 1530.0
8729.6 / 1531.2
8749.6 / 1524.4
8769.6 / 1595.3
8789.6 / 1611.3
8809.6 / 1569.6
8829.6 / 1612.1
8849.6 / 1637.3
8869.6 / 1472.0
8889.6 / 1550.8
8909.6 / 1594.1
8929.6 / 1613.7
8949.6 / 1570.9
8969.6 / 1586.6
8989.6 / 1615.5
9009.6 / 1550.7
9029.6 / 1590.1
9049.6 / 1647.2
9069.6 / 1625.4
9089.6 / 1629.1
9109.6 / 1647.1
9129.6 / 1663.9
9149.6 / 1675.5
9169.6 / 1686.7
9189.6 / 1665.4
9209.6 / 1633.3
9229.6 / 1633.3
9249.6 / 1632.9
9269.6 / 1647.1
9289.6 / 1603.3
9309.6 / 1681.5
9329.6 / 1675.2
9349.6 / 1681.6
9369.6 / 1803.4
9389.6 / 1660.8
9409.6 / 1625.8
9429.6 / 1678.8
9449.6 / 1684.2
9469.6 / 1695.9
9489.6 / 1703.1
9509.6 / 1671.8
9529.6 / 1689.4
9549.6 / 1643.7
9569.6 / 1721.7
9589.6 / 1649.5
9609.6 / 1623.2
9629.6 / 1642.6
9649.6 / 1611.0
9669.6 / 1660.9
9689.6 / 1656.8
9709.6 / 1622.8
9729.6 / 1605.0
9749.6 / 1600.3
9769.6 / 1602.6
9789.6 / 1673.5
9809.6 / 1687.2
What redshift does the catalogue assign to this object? 0.000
